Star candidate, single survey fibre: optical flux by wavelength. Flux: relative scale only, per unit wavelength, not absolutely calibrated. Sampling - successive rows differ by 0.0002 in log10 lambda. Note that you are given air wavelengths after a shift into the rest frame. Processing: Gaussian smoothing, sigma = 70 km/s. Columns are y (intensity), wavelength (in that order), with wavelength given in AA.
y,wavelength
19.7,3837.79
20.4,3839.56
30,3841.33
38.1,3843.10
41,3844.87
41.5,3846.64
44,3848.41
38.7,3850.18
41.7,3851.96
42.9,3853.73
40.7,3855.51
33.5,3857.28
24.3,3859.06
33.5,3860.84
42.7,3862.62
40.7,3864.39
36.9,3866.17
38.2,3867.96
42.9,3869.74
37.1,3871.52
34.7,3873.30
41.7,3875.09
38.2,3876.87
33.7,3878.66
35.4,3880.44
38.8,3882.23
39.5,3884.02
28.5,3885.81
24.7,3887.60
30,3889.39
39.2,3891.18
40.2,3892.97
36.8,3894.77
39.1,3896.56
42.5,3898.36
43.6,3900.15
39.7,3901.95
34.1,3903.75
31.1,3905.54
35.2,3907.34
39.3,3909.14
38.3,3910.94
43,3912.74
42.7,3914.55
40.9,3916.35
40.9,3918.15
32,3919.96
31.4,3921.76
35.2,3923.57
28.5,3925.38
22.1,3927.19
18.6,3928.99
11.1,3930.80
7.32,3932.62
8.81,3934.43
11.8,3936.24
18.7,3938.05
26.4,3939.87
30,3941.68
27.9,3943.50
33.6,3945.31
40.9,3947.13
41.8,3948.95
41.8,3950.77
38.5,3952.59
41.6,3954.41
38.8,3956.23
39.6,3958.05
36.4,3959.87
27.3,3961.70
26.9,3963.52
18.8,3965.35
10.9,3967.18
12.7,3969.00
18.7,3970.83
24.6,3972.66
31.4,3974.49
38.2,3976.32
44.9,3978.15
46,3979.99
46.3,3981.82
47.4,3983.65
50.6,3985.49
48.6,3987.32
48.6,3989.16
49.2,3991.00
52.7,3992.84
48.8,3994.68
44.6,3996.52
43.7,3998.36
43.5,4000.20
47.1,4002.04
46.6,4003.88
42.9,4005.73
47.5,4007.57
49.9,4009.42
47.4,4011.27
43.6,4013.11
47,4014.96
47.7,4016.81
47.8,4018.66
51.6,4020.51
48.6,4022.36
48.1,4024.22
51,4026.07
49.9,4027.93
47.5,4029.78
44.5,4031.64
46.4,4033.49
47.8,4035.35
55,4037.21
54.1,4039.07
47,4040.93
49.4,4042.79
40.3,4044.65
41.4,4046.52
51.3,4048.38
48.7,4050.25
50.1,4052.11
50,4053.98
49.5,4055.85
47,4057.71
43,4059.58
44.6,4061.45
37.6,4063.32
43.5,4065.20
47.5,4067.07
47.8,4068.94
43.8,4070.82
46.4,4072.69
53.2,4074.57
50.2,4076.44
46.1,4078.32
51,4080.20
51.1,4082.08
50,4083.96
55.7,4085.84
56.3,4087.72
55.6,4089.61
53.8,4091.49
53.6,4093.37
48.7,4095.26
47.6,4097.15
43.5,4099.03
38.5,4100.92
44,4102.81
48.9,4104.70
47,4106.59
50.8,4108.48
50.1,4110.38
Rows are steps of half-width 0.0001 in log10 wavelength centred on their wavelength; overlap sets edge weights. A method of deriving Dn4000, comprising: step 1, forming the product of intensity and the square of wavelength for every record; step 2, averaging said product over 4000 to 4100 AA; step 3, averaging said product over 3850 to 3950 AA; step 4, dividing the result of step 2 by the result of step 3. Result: 1.5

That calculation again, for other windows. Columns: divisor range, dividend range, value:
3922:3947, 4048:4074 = 2.21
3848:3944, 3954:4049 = 1.35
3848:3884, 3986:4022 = 1.34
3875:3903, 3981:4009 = 1.35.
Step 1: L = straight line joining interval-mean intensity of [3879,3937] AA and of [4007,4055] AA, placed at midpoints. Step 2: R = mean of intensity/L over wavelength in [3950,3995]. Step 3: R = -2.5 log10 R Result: 0.106 mag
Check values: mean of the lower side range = 32.2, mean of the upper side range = 48.2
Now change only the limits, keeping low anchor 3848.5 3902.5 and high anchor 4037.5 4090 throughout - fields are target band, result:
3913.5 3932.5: 0.33 mag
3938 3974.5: 0.36 mag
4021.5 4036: -0.04 mag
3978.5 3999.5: -0.09 mag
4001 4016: -0.03 mag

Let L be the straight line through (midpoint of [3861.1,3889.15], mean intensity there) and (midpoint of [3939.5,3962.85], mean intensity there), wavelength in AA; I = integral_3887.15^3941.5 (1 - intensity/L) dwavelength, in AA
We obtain 7.8 AA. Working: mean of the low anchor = 36.7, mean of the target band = 31.1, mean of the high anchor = 35.9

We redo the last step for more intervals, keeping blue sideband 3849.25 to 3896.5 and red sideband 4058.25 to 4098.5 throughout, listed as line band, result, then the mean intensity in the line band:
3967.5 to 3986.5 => 3.4 AA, 35.4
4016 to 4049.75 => -1.6 AA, 48.3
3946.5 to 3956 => 0.1 AA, 40.8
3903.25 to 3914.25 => 0.5 AA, 37.3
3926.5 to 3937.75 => 7.5 AA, 13.4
